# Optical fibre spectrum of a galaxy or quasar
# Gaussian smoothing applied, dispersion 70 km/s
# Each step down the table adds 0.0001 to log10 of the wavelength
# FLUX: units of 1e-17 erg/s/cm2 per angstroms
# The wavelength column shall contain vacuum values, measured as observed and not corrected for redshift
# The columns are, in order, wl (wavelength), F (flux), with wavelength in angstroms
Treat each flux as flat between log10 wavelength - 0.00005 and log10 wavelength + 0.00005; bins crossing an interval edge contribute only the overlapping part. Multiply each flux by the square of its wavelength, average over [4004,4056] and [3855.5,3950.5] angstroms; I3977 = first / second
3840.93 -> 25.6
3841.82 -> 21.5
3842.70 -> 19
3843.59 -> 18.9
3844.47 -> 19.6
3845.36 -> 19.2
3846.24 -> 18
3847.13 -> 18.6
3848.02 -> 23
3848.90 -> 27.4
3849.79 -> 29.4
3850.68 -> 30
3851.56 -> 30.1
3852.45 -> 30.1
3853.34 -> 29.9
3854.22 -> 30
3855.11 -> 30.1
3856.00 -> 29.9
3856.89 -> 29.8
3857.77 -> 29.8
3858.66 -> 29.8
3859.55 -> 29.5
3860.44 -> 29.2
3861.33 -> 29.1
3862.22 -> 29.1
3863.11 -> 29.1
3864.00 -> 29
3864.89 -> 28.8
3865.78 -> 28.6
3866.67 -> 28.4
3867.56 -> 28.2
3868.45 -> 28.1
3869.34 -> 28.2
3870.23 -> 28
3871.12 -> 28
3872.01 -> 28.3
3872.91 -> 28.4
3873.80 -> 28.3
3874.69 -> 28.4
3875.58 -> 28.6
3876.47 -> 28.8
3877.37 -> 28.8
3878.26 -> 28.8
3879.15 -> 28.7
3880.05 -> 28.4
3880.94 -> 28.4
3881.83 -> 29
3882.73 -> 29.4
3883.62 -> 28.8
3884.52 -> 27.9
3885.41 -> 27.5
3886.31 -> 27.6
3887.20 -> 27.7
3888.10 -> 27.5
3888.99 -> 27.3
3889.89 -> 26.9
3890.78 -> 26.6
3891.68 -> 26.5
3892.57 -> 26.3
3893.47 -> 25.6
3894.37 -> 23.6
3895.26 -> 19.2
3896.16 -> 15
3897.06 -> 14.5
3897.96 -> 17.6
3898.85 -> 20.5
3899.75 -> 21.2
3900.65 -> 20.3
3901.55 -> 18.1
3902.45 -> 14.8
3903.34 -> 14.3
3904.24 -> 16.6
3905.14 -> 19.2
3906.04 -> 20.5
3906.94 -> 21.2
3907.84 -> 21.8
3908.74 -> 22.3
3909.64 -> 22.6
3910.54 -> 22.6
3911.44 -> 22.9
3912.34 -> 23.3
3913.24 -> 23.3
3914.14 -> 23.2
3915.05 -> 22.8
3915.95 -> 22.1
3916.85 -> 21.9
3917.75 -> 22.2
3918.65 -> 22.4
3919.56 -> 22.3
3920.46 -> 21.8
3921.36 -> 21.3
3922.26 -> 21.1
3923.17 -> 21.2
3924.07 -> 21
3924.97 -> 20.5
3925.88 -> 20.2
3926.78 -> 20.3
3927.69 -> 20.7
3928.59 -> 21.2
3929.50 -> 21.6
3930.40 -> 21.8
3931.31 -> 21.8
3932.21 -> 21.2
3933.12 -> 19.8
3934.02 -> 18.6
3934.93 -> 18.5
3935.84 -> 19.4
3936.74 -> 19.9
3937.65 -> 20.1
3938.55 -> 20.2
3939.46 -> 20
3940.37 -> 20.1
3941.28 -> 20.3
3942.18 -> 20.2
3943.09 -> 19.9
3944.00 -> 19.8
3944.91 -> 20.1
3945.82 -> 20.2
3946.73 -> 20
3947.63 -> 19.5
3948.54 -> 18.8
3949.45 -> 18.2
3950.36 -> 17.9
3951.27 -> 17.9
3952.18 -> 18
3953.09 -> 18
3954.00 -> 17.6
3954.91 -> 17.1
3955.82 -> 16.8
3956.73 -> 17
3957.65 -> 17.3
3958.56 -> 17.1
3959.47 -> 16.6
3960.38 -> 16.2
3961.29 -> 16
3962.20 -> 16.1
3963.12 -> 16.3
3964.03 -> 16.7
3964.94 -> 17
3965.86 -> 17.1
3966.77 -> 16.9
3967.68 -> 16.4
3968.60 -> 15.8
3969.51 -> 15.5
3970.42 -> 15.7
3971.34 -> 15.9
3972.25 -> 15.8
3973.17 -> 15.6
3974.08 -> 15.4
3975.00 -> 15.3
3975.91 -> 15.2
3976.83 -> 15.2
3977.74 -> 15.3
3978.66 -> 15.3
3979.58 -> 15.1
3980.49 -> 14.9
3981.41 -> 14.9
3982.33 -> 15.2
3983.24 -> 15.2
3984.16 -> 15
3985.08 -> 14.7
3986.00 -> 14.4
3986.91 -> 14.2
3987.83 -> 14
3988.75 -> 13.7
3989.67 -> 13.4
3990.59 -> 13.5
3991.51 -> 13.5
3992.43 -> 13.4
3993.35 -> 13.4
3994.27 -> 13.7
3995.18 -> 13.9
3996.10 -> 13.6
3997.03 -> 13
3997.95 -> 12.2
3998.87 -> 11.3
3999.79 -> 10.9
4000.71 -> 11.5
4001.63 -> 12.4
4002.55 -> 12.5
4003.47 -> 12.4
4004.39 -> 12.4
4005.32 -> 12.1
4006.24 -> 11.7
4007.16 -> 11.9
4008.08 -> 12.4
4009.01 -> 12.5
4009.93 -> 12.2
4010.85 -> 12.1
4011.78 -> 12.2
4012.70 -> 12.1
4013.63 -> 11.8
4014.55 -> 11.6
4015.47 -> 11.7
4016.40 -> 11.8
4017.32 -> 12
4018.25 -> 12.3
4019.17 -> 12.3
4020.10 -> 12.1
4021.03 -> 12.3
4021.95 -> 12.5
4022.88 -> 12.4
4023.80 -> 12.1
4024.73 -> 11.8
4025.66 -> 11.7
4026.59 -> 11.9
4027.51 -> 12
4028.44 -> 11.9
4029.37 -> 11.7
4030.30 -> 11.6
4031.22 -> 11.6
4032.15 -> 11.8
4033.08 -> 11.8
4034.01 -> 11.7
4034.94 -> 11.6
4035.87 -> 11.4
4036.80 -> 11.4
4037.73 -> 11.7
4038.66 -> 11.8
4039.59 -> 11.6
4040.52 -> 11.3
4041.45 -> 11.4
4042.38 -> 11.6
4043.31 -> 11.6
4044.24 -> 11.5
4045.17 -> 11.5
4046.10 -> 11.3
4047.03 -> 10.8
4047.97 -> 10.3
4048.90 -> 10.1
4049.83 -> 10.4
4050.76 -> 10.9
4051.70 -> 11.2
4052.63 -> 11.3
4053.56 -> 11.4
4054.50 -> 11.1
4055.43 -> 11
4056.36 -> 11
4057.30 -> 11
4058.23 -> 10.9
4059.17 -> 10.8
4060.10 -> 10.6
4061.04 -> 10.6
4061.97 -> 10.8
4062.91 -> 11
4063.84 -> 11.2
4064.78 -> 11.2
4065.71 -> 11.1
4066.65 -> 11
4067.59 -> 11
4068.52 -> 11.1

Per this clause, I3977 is 0.53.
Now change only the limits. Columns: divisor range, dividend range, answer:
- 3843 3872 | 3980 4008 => 0.52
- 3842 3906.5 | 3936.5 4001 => 0.66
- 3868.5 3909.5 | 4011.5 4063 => 0.51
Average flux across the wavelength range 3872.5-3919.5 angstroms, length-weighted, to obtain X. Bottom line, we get 23.8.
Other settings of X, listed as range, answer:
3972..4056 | 12.5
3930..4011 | 16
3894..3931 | 20.6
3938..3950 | 19.8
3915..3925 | 21.7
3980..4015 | 13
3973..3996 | 14.5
